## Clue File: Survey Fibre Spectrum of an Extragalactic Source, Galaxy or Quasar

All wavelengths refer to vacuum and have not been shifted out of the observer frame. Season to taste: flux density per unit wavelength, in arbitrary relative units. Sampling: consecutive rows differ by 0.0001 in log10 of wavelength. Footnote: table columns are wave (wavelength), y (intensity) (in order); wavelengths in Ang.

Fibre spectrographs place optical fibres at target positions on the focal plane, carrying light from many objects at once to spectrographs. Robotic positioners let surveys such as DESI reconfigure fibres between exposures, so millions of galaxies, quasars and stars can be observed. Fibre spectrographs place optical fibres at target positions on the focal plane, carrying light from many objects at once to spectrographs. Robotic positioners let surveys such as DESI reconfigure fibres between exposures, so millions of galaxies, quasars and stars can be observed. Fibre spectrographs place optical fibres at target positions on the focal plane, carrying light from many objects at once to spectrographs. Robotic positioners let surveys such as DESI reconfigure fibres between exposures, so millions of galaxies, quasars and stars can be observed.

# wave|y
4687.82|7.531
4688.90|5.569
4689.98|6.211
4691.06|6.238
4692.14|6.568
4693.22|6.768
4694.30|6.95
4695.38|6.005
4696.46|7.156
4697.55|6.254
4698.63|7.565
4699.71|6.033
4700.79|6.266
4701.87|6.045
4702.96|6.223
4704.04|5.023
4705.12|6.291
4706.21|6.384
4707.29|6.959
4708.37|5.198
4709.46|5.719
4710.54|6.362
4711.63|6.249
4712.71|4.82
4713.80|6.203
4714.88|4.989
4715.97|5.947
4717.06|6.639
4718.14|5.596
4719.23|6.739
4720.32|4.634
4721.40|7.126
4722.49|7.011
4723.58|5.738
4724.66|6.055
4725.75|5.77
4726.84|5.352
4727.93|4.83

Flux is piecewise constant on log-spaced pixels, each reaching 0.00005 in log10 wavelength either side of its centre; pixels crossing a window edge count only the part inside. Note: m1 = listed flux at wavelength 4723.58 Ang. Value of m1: 5.738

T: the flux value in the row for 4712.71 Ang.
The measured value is 4.82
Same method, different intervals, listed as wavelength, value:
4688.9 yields 5.569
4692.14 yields 6.568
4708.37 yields 5.198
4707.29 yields 6.959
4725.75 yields 5.77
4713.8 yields 6.203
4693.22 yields 6.768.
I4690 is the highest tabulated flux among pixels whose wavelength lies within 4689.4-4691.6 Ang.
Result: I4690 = 6.238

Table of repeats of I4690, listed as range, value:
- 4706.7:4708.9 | 6.959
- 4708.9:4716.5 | 6.362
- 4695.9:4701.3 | 7.565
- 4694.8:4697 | 7.156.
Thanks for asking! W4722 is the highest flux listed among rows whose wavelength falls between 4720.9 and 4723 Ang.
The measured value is 7.126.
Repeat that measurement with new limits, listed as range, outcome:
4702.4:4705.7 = 6.291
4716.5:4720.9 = 6.739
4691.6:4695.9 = 6.95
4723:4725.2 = 6.055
